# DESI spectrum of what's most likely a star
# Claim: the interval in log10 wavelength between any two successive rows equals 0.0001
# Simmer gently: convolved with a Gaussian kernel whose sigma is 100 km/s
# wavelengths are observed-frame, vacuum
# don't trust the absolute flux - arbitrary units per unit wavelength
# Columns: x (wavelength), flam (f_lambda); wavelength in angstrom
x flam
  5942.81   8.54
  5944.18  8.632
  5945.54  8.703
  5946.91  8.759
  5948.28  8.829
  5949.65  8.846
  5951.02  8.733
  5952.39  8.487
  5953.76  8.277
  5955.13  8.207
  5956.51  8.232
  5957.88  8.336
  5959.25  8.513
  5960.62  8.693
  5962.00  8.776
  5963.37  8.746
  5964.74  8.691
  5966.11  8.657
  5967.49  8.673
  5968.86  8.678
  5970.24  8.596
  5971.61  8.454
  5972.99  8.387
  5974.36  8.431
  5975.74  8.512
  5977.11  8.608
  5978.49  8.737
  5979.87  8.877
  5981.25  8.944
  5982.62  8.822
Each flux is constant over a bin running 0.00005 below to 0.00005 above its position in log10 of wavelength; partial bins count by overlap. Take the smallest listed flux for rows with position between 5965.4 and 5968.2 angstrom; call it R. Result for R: 8.657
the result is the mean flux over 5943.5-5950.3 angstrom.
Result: 8.76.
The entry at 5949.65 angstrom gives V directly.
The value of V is 8.846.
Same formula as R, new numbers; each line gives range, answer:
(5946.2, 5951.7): 8.733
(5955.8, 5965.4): 8.232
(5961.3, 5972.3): 8.454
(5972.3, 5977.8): 8.387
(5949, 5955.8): 8.207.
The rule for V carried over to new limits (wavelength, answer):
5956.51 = 8.232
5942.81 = 8.54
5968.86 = 8.678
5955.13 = 8.207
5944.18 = 8.632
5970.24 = 8.596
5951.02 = 8.733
